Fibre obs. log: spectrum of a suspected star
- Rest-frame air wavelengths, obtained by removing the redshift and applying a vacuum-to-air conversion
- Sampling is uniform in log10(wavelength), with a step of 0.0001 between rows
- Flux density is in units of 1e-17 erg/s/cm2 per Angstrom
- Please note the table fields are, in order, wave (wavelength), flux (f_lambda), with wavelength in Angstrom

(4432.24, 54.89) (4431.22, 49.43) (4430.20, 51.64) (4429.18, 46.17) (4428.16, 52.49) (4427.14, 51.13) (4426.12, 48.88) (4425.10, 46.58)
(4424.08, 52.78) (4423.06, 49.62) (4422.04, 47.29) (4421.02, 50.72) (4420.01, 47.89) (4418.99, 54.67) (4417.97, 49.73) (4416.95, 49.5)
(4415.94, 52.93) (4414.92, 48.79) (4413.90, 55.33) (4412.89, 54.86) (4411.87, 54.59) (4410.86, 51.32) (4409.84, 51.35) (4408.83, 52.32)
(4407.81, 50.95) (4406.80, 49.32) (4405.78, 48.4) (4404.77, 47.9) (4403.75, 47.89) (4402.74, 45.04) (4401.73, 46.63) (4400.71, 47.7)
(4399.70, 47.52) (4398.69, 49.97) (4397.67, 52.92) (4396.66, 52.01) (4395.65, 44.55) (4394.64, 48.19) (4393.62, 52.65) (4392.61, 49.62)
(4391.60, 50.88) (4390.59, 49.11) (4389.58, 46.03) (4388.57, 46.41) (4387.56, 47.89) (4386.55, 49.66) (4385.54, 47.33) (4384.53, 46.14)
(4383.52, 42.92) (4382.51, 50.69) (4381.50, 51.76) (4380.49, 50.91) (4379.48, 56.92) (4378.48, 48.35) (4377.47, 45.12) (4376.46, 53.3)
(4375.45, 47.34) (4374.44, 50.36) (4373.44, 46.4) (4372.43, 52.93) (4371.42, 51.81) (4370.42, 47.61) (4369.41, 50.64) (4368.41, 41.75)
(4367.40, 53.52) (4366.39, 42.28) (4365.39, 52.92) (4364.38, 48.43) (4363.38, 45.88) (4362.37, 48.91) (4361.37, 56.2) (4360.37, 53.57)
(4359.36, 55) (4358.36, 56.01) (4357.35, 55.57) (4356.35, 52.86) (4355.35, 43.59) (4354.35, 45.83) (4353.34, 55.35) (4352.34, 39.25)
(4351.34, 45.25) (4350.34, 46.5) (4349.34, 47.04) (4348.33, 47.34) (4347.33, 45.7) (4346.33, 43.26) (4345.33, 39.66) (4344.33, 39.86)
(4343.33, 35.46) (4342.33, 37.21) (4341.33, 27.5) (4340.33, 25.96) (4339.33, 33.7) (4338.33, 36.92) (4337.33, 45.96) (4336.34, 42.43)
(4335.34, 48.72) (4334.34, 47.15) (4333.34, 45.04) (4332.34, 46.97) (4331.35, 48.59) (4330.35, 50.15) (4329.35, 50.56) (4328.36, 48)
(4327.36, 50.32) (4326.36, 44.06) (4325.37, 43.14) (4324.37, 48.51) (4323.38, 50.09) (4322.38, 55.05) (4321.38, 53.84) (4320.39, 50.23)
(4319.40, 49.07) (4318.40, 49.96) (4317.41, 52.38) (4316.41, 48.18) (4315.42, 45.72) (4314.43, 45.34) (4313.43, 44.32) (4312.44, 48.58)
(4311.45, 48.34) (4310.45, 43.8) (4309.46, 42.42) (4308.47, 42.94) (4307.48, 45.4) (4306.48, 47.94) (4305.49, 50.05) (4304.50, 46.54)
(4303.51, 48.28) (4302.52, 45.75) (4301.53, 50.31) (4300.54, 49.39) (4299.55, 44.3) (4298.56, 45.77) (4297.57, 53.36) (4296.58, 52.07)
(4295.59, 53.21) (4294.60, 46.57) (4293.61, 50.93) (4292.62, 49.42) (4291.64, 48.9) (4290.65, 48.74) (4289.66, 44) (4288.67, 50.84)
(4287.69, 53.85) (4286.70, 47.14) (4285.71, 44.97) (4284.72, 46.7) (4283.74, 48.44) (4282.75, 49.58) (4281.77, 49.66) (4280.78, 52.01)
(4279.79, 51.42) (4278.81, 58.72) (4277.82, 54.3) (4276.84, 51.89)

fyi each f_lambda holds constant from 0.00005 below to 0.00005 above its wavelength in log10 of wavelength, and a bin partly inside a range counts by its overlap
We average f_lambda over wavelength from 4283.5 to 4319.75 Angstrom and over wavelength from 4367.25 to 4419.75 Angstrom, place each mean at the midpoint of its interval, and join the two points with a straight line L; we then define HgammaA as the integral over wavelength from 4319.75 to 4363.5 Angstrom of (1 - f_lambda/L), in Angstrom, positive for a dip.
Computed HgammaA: 2.3 Angstrom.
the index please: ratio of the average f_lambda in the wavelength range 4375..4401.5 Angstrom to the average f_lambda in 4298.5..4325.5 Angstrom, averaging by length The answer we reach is 1.0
